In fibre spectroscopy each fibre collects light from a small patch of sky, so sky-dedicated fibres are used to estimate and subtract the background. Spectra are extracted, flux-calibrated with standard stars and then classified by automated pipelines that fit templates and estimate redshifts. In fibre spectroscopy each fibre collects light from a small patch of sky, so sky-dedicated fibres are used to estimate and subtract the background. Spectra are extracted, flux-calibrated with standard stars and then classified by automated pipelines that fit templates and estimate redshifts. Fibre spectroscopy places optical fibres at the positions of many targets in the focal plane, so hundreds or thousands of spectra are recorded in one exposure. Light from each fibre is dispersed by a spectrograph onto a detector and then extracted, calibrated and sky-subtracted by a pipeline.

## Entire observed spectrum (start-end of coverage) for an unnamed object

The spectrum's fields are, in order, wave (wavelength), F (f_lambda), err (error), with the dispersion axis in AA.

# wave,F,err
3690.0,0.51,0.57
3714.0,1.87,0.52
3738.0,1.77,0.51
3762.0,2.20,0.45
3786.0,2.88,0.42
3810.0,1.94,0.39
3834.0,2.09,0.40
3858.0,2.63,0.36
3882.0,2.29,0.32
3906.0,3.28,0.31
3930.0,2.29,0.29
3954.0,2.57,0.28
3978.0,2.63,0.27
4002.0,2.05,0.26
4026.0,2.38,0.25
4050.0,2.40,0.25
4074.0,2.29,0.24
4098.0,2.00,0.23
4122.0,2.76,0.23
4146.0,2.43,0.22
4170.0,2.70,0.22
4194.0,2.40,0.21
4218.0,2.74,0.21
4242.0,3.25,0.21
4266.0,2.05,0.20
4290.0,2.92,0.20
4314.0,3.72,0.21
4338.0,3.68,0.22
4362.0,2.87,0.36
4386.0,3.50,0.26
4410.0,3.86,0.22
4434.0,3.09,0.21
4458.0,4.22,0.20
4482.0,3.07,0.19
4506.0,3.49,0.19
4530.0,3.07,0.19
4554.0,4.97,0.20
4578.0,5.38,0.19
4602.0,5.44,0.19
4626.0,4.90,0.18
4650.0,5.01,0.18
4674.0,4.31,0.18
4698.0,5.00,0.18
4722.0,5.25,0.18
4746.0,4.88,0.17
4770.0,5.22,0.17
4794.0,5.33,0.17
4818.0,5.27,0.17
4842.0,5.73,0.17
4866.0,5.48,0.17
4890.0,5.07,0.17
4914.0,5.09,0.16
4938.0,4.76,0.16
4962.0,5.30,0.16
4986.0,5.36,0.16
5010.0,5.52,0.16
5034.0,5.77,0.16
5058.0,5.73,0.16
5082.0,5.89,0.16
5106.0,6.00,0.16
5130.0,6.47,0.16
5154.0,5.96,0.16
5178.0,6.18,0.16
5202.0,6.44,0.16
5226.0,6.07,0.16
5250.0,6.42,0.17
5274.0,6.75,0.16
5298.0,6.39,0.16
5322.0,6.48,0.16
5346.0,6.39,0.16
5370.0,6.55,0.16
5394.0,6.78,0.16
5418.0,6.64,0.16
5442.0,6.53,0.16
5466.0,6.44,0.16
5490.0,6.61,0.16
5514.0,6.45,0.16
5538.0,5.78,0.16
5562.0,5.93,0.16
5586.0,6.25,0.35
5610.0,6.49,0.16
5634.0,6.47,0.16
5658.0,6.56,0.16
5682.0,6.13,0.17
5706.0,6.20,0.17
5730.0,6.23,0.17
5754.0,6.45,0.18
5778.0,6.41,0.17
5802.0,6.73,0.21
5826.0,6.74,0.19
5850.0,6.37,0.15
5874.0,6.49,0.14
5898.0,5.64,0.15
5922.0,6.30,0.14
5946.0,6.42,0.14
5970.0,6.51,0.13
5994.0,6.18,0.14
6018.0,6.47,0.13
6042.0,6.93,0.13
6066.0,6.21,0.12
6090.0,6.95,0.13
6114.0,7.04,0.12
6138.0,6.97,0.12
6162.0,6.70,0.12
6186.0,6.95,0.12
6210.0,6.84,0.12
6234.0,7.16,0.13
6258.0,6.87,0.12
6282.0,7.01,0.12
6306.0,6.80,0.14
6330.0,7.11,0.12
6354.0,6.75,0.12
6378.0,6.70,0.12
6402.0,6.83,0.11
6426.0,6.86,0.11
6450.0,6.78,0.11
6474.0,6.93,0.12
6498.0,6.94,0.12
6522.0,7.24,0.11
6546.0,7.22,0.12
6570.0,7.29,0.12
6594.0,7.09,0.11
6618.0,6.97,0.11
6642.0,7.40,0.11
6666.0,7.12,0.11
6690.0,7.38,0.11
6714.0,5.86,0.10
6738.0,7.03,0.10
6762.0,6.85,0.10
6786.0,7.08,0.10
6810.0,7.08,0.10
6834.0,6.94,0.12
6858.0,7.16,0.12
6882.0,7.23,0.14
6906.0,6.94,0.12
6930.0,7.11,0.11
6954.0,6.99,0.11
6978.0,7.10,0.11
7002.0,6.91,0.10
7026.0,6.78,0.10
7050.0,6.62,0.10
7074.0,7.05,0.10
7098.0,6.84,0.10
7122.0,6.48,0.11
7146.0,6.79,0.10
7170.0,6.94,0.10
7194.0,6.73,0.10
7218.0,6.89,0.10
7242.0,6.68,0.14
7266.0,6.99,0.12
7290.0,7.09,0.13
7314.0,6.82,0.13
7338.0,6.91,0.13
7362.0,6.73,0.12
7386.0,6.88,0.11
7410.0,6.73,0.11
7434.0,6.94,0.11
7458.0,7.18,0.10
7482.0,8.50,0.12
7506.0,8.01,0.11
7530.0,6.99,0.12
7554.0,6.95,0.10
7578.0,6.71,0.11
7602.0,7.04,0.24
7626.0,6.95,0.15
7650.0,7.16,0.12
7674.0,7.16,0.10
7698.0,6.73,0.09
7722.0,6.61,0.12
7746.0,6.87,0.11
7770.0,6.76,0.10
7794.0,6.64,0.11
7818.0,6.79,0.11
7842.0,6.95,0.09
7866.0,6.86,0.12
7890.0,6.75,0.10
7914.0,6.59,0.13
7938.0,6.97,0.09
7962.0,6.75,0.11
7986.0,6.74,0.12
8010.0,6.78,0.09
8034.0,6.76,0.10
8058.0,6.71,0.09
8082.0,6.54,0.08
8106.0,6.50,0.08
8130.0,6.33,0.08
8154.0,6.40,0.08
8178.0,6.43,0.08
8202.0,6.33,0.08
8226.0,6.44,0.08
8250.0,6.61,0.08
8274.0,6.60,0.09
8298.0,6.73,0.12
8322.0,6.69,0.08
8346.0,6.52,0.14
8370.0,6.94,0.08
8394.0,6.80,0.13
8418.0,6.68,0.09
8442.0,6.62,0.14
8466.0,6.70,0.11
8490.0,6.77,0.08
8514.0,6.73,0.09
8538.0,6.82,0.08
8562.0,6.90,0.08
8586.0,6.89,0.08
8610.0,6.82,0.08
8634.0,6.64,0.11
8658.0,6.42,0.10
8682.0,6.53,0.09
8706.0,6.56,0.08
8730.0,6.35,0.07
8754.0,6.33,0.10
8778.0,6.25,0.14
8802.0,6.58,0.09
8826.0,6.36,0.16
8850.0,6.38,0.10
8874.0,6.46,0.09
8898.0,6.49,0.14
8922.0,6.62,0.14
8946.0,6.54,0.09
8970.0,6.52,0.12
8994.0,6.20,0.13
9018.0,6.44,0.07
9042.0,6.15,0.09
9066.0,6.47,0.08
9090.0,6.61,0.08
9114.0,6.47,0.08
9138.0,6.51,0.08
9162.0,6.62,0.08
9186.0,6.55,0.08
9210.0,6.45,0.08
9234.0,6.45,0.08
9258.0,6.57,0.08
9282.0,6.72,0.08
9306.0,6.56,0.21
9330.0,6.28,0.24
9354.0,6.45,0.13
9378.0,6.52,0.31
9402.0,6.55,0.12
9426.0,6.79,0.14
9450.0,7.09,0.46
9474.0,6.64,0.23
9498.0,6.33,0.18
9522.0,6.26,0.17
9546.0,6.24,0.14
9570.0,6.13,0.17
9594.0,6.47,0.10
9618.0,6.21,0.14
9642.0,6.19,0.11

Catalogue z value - 0.14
